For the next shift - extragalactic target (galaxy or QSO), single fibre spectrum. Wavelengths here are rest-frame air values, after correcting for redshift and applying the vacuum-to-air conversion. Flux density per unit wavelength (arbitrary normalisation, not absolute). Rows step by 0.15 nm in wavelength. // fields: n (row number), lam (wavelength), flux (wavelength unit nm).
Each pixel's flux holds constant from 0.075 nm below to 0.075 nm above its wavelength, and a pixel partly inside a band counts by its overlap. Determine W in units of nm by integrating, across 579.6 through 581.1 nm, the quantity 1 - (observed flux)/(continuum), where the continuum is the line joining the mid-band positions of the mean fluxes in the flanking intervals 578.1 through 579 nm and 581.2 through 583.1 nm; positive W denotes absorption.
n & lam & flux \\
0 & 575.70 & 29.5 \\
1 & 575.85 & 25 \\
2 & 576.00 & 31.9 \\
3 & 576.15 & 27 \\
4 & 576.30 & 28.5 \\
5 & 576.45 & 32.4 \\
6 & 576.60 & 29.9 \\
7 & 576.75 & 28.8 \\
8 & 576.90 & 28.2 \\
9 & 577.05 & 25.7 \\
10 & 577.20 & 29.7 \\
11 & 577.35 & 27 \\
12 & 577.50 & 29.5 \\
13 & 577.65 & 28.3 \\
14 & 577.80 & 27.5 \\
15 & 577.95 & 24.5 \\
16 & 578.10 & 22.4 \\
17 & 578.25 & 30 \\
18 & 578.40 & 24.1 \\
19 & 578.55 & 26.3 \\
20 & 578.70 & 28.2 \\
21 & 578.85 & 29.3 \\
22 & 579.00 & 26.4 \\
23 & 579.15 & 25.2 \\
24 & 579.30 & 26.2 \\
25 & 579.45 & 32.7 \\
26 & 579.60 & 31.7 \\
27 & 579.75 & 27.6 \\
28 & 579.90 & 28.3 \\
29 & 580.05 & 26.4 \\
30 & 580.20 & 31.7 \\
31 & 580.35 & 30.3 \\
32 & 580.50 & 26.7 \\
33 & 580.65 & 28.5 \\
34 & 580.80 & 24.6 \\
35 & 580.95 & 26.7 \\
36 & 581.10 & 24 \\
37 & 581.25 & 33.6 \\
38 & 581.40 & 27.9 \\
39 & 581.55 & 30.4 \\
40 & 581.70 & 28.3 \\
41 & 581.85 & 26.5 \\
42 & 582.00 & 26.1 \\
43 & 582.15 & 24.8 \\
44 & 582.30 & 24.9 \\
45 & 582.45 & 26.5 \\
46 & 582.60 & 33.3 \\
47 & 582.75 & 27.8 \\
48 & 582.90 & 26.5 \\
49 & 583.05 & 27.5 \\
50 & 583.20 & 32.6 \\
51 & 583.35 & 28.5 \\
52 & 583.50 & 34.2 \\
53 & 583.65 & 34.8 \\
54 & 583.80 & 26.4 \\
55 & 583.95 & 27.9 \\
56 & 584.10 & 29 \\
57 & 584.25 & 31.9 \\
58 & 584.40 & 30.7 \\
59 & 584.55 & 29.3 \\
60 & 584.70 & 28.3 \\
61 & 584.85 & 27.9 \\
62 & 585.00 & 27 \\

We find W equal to -0.02 nm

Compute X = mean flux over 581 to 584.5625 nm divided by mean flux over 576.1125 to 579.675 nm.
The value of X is 1.03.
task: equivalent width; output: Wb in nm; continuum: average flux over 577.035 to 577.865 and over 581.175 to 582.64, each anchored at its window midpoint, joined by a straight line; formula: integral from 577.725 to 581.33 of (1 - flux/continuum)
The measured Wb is 0.06 nm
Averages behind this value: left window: 28.1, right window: 28.1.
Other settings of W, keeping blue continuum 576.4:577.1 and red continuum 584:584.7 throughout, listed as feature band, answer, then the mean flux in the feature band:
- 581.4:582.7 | 0.089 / 27.6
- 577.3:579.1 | 0.138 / 26.9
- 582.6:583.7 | -0.022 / 30.4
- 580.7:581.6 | 0.053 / 27.8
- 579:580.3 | 0.033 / 28.6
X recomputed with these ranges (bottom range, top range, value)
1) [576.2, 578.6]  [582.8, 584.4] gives 1.08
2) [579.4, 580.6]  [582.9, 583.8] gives 1.05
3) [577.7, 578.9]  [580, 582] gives 1.06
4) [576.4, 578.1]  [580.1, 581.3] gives 1.00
